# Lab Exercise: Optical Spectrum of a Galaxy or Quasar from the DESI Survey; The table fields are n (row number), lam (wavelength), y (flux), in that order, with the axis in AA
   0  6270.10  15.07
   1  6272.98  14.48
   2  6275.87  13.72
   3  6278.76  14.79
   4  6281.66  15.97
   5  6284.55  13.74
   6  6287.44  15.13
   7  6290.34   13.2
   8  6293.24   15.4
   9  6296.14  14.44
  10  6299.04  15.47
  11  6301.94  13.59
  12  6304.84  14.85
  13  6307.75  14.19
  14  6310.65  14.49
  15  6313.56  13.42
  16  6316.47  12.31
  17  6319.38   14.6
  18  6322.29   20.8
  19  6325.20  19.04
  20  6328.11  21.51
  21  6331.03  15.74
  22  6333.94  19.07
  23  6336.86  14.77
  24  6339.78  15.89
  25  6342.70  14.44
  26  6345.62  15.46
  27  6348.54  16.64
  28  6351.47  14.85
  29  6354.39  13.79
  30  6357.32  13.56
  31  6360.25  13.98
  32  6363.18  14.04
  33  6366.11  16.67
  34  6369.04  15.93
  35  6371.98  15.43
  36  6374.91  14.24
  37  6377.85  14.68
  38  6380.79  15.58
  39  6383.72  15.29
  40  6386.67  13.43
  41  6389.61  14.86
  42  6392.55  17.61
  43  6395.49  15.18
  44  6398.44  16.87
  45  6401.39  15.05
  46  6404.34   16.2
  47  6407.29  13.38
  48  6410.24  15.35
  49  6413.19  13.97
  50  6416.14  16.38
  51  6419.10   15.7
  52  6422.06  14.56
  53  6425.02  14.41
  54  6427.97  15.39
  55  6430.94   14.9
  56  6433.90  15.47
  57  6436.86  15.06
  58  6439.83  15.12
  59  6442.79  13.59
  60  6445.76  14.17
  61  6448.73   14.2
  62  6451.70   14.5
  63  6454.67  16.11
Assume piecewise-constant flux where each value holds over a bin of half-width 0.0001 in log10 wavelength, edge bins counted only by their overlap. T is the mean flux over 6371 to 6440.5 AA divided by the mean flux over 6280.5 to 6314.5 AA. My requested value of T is 1.0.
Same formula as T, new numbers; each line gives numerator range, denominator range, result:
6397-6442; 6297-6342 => 0.95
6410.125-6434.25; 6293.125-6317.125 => 1.06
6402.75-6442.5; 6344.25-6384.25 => 1.00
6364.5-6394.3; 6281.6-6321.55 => 1.07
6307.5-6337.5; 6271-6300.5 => 1.13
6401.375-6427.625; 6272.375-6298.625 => 1.03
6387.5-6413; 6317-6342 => 0.89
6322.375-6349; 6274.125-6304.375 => 1.18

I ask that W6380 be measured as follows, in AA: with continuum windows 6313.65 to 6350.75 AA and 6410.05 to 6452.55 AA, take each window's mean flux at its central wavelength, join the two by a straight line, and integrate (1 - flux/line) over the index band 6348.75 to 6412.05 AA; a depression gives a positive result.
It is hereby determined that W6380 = 2.5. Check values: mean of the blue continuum 16.5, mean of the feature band 15.1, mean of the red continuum 14.8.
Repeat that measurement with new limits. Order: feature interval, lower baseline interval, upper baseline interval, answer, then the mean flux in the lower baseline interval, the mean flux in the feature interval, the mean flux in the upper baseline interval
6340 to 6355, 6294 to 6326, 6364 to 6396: 0.1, 15.1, 15.2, 15.3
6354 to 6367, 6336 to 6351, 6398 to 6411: 0.9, 15.4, 14.4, 15.2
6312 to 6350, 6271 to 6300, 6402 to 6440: -4.3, 14.6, 16.4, 15.1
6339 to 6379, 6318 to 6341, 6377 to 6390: 2.8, 17.7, 15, 14.8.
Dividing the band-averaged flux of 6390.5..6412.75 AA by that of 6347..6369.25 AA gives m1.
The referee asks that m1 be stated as 1.05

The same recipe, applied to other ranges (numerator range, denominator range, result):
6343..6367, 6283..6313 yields 1.03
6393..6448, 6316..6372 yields 0.94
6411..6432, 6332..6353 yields 0.95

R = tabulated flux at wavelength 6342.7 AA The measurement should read 14.44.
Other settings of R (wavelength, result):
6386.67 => 13.43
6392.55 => 17.61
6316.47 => 12.31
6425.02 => 14.41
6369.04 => 15.93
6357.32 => 13.56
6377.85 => 14.68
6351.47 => 14.85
